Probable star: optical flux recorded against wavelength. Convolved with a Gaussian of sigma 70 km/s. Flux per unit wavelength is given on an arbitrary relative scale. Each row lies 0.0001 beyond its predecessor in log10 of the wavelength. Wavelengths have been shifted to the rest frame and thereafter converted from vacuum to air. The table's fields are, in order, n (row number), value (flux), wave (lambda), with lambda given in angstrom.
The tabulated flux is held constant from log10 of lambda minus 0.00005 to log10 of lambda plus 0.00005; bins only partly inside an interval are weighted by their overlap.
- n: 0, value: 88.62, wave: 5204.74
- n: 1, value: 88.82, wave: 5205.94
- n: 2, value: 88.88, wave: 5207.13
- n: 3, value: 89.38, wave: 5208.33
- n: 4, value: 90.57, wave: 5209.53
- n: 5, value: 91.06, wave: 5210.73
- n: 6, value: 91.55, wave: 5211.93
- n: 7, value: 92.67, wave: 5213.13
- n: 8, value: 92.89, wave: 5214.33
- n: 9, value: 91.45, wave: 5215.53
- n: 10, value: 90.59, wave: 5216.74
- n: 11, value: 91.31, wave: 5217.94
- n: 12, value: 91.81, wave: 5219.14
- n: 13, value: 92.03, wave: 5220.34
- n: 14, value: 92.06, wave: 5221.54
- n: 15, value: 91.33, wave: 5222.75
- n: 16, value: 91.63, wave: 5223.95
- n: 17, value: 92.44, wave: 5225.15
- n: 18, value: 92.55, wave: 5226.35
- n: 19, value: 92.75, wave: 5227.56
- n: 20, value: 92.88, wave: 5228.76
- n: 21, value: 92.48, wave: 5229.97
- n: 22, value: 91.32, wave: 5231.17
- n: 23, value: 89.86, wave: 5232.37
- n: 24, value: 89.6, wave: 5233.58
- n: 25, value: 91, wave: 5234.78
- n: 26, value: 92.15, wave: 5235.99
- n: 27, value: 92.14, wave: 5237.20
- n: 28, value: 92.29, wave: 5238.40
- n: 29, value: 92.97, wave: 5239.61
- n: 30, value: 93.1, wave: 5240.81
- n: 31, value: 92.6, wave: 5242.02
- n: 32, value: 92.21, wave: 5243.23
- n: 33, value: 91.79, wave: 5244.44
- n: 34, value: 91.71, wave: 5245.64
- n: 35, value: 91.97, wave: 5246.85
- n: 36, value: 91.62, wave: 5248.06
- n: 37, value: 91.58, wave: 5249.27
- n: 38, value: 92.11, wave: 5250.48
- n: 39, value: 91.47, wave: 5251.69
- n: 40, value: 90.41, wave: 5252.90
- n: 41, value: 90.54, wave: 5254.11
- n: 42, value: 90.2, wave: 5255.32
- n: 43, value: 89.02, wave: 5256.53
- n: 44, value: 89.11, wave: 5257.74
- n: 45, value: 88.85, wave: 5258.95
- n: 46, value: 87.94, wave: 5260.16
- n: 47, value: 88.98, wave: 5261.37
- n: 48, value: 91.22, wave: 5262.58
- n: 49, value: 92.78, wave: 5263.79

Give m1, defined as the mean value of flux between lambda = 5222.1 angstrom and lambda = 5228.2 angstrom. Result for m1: 92.1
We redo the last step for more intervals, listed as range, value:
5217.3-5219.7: 91.7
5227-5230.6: 92.8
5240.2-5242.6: 93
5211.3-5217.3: 91.7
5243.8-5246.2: 92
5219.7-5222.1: 92.2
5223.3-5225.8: 92.4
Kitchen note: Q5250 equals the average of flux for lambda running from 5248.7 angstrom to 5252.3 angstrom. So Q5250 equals 91.7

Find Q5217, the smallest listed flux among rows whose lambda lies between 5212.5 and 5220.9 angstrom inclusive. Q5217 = 90.59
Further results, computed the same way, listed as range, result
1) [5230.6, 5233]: 89.86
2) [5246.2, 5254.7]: 90.41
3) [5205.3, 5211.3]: 88.82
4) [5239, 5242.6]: 92.6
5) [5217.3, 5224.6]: 91.31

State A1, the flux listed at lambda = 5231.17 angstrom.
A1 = 91.32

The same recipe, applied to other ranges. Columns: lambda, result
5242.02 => 92.6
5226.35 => 92.55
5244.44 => 91.79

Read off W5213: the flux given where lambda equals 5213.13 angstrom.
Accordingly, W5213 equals 92.67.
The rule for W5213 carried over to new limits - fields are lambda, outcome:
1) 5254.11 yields 90.54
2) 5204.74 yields 88.62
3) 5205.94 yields 88.82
